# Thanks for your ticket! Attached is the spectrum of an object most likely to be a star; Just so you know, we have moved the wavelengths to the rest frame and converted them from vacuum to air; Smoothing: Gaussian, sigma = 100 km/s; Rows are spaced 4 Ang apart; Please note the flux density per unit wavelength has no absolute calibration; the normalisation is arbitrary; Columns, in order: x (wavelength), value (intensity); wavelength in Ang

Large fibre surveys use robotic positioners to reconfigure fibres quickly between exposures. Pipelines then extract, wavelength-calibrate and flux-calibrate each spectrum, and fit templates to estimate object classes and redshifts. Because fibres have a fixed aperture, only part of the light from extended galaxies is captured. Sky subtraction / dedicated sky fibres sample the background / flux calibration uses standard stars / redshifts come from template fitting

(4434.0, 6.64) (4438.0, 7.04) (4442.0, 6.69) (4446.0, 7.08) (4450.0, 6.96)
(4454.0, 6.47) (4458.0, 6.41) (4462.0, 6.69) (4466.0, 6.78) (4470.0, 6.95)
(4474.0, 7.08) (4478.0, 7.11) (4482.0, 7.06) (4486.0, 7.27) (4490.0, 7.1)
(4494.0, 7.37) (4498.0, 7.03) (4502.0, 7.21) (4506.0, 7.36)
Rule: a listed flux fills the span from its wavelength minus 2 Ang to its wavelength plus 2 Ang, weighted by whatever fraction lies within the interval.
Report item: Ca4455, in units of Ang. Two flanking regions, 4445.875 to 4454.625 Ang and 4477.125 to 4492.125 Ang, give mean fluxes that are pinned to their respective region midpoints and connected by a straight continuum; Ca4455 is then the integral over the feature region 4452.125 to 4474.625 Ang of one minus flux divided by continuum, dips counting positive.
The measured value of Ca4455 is 0.8 Ang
